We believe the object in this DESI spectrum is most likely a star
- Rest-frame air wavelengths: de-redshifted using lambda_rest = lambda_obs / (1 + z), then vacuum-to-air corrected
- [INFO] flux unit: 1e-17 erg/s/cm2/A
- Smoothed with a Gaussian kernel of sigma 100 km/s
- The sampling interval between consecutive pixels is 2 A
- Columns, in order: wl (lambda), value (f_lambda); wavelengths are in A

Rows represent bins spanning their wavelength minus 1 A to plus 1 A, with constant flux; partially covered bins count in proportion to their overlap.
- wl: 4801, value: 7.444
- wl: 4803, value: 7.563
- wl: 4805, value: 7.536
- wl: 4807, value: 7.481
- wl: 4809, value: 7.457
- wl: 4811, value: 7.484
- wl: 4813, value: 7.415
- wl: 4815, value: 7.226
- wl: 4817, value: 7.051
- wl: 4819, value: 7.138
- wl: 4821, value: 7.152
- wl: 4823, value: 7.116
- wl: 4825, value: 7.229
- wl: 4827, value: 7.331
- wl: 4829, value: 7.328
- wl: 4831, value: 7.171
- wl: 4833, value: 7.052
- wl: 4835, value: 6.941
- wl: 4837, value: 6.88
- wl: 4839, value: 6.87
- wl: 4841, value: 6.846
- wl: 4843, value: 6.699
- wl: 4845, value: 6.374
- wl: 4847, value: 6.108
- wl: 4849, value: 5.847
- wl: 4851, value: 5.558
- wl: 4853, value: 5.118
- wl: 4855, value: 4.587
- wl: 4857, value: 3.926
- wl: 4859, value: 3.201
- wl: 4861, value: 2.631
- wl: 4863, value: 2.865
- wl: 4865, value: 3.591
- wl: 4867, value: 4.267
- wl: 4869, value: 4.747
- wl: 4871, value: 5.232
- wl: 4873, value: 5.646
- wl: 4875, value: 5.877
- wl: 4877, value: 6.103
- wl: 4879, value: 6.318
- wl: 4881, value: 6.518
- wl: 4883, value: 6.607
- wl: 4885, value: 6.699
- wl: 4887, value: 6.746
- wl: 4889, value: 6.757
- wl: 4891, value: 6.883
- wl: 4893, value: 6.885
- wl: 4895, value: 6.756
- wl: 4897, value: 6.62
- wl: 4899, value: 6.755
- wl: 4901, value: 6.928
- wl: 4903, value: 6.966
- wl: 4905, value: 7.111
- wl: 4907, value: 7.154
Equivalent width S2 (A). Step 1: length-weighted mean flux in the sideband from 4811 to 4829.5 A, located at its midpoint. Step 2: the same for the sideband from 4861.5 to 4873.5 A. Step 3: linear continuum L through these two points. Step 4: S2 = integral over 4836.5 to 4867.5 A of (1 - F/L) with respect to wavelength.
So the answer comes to 1.53 A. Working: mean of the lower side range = 7.23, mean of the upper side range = 4.27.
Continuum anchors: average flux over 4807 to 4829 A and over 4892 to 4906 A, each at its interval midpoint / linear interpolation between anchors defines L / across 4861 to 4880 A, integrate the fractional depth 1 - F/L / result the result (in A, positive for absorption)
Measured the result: 5.9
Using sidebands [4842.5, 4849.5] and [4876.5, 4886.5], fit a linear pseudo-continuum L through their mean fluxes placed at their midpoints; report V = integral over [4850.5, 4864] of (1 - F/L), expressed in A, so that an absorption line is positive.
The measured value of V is 5.1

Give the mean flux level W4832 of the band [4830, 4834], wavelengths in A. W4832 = 7.11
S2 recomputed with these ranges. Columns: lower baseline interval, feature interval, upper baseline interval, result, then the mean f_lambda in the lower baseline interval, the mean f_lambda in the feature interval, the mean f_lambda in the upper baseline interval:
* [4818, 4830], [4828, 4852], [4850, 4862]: -4.12 A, 7.22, 6.64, 4.17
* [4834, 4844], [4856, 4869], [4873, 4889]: 6.06 A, 6.85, 3.52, 6.38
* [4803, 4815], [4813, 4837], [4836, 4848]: -0.35 A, 7.46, 7.16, 6.63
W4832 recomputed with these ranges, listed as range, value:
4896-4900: 6.69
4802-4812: 7.5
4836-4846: 6.73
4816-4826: 7.14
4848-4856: 5.28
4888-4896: 6.82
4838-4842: 6.86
